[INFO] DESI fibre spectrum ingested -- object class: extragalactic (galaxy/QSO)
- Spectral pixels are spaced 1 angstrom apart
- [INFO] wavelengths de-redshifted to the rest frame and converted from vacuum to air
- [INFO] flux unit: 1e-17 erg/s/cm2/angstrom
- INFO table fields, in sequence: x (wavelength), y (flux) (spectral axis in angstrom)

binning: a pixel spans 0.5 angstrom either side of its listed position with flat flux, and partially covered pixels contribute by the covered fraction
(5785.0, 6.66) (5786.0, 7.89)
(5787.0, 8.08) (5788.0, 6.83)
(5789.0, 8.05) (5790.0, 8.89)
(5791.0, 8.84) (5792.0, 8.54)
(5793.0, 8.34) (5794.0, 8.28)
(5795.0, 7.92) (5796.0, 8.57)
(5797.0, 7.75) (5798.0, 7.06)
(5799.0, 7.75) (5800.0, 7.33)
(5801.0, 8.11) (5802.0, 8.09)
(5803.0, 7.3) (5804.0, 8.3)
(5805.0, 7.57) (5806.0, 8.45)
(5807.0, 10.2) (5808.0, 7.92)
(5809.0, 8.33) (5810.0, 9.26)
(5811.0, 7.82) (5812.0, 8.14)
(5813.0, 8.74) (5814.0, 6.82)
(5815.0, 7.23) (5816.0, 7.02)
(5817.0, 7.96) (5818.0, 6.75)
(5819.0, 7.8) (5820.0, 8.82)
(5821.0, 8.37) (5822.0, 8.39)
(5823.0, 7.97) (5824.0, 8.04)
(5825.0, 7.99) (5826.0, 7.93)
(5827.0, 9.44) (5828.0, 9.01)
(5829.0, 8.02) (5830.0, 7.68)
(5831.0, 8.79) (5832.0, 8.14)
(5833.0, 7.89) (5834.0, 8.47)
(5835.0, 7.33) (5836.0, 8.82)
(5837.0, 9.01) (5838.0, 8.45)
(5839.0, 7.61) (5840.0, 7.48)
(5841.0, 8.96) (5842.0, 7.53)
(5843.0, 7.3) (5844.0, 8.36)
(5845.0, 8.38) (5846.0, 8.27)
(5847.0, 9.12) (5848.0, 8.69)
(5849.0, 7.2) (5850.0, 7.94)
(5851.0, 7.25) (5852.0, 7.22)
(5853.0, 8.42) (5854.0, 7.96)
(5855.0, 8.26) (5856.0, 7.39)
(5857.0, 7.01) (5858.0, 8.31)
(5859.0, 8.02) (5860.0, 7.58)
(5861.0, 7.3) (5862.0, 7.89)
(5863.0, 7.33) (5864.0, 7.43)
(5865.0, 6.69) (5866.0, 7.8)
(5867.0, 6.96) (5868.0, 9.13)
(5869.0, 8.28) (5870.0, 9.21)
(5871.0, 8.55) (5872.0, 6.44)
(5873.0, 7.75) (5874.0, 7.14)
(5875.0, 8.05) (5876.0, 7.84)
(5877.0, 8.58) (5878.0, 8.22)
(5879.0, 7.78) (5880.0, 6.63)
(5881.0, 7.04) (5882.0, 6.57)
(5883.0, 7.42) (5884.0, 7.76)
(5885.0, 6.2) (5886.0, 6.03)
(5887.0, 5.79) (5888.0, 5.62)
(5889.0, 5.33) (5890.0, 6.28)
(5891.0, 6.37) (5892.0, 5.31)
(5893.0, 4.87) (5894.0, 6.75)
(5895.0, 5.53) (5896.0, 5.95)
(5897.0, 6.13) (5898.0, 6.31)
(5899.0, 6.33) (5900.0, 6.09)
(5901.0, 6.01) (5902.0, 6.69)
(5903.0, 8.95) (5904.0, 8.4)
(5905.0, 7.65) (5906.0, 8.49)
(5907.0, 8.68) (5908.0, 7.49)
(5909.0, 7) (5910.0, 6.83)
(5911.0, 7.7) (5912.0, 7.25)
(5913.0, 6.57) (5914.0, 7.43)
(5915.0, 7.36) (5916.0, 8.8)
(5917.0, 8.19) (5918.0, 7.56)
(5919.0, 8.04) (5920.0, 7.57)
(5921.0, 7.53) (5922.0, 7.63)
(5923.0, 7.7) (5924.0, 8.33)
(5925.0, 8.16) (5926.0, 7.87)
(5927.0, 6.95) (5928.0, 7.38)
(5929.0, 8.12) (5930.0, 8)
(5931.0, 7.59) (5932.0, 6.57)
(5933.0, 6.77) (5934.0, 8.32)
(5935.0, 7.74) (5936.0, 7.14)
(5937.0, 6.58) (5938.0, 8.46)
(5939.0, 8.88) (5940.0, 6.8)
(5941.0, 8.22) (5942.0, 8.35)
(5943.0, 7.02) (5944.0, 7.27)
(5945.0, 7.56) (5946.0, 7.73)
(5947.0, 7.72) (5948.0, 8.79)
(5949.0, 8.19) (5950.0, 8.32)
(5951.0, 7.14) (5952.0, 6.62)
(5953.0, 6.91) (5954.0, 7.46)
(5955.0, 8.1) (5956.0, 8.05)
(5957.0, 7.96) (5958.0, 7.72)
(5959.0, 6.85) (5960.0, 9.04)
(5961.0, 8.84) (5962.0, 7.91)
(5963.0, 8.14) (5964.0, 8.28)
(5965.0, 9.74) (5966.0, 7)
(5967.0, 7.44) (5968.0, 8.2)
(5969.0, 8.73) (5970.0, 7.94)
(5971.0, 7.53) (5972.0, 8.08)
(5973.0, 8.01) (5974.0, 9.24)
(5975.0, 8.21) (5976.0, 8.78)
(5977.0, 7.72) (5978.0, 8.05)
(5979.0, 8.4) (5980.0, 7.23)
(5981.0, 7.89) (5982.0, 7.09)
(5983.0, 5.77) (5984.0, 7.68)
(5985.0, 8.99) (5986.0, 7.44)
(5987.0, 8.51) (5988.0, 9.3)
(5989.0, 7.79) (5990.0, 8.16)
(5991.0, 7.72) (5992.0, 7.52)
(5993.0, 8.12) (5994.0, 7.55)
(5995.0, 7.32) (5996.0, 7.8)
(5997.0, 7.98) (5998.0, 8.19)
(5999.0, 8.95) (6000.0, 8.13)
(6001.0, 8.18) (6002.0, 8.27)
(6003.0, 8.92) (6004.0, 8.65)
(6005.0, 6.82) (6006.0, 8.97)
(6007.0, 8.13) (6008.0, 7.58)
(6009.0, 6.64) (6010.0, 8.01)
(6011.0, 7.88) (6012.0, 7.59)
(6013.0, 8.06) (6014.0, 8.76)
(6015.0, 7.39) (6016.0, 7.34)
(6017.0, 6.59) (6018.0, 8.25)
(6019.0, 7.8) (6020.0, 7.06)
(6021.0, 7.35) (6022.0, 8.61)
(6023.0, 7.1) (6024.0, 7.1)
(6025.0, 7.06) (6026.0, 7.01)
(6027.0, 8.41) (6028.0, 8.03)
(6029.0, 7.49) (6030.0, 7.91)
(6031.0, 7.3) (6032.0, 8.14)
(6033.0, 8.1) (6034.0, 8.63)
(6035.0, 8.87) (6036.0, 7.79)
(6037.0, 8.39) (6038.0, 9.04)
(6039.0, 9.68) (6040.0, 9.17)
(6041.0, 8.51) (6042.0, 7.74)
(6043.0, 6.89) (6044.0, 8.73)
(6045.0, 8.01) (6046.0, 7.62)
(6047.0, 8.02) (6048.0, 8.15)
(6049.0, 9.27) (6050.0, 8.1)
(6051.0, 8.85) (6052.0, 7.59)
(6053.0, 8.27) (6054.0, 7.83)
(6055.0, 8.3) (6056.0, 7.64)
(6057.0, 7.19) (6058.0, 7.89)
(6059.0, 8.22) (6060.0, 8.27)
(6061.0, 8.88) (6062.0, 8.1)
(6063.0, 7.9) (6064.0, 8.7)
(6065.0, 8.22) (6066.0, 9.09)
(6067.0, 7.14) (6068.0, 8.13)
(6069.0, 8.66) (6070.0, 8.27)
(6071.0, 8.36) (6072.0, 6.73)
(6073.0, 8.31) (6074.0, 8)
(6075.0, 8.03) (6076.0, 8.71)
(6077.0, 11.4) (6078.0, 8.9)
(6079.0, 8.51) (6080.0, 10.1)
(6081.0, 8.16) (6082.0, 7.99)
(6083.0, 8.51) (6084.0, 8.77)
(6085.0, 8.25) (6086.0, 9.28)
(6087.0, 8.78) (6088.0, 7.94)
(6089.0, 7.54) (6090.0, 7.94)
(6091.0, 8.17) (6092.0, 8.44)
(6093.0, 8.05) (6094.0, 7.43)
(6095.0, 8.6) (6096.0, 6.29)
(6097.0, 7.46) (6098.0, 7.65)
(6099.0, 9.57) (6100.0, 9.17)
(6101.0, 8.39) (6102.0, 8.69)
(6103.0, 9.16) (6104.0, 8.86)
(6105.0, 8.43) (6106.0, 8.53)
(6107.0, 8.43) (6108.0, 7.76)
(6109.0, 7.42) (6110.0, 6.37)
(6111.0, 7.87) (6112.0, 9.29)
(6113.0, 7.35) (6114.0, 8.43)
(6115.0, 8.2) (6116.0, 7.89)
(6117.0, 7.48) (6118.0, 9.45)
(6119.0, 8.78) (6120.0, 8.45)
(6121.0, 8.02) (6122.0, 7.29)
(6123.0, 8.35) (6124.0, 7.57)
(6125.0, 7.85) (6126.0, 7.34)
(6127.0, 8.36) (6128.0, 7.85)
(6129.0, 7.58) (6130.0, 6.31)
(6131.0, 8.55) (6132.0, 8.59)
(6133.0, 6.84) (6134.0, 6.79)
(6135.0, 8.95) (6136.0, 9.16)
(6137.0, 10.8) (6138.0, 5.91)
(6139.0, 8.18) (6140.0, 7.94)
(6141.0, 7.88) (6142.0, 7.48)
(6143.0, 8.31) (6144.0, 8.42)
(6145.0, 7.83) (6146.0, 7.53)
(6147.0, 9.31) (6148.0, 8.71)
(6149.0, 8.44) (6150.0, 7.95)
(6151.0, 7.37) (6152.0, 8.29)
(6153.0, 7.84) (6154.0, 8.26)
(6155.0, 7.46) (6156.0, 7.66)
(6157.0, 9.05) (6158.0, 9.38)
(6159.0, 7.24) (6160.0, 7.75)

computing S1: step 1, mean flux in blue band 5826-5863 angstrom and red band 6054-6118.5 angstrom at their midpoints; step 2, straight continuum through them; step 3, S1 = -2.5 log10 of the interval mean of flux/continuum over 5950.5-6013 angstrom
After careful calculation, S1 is 0.03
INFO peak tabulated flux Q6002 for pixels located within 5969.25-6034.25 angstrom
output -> 9.3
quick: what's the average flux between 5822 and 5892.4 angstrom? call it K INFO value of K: 7.69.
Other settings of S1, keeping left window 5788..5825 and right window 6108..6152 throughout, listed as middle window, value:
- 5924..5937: 0.07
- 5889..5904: 0.27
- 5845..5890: 0.07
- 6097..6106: -0.08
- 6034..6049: -0.05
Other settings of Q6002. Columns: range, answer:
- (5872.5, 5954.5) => 8.95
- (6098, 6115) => 9.57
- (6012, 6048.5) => 9.68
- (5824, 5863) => 9.44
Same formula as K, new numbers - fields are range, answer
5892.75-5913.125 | 6.97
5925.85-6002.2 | 7.87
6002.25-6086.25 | 8.14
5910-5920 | 7.61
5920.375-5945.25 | 7.64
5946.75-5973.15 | 7.95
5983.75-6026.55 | 7.87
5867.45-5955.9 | 7.36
